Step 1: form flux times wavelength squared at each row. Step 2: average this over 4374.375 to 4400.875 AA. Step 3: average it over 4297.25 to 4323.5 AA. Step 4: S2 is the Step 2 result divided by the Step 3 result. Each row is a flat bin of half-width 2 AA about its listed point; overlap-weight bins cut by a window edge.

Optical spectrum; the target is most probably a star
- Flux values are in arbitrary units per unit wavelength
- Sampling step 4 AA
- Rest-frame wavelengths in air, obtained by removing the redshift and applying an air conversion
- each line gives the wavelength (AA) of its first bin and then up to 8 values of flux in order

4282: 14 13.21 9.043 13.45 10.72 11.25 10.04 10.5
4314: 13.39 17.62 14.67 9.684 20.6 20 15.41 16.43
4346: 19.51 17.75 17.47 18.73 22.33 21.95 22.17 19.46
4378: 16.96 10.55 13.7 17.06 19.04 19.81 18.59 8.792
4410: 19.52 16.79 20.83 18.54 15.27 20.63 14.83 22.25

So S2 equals 1.35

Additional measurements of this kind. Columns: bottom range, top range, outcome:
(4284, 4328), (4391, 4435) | 1.52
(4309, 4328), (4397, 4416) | 1.29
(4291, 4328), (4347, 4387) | 1.53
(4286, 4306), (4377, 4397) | 1.45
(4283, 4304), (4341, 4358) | 1.58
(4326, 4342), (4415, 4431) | 1.12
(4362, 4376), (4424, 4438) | 0.85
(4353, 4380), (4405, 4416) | 0.80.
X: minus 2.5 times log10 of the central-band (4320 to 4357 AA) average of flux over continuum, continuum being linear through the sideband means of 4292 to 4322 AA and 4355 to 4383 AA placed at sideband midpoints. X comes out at -0.06 mag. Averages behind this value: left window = 12.6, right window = 19.1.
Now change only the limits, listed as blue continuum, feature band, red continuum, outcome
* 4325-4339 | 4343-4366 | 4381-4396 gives -0.18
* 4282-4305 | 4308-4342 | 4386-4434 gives -0.15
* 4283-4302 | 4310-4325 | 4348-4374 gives 0.04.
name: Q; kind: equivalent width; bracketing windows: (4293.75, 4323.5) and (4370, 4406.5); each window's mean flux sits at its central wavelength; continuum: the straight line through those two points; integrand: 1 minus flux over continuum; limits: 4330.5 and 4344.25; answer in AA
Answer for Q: -3.6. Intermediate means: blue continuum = 12.6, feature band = 17.7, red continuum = 16.6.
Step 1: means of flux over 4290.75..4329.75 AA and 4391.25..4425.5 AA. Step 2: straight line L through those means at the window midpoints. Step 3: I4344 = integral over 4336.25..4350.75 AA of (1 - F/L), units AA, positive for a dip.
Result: -3.0 AA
